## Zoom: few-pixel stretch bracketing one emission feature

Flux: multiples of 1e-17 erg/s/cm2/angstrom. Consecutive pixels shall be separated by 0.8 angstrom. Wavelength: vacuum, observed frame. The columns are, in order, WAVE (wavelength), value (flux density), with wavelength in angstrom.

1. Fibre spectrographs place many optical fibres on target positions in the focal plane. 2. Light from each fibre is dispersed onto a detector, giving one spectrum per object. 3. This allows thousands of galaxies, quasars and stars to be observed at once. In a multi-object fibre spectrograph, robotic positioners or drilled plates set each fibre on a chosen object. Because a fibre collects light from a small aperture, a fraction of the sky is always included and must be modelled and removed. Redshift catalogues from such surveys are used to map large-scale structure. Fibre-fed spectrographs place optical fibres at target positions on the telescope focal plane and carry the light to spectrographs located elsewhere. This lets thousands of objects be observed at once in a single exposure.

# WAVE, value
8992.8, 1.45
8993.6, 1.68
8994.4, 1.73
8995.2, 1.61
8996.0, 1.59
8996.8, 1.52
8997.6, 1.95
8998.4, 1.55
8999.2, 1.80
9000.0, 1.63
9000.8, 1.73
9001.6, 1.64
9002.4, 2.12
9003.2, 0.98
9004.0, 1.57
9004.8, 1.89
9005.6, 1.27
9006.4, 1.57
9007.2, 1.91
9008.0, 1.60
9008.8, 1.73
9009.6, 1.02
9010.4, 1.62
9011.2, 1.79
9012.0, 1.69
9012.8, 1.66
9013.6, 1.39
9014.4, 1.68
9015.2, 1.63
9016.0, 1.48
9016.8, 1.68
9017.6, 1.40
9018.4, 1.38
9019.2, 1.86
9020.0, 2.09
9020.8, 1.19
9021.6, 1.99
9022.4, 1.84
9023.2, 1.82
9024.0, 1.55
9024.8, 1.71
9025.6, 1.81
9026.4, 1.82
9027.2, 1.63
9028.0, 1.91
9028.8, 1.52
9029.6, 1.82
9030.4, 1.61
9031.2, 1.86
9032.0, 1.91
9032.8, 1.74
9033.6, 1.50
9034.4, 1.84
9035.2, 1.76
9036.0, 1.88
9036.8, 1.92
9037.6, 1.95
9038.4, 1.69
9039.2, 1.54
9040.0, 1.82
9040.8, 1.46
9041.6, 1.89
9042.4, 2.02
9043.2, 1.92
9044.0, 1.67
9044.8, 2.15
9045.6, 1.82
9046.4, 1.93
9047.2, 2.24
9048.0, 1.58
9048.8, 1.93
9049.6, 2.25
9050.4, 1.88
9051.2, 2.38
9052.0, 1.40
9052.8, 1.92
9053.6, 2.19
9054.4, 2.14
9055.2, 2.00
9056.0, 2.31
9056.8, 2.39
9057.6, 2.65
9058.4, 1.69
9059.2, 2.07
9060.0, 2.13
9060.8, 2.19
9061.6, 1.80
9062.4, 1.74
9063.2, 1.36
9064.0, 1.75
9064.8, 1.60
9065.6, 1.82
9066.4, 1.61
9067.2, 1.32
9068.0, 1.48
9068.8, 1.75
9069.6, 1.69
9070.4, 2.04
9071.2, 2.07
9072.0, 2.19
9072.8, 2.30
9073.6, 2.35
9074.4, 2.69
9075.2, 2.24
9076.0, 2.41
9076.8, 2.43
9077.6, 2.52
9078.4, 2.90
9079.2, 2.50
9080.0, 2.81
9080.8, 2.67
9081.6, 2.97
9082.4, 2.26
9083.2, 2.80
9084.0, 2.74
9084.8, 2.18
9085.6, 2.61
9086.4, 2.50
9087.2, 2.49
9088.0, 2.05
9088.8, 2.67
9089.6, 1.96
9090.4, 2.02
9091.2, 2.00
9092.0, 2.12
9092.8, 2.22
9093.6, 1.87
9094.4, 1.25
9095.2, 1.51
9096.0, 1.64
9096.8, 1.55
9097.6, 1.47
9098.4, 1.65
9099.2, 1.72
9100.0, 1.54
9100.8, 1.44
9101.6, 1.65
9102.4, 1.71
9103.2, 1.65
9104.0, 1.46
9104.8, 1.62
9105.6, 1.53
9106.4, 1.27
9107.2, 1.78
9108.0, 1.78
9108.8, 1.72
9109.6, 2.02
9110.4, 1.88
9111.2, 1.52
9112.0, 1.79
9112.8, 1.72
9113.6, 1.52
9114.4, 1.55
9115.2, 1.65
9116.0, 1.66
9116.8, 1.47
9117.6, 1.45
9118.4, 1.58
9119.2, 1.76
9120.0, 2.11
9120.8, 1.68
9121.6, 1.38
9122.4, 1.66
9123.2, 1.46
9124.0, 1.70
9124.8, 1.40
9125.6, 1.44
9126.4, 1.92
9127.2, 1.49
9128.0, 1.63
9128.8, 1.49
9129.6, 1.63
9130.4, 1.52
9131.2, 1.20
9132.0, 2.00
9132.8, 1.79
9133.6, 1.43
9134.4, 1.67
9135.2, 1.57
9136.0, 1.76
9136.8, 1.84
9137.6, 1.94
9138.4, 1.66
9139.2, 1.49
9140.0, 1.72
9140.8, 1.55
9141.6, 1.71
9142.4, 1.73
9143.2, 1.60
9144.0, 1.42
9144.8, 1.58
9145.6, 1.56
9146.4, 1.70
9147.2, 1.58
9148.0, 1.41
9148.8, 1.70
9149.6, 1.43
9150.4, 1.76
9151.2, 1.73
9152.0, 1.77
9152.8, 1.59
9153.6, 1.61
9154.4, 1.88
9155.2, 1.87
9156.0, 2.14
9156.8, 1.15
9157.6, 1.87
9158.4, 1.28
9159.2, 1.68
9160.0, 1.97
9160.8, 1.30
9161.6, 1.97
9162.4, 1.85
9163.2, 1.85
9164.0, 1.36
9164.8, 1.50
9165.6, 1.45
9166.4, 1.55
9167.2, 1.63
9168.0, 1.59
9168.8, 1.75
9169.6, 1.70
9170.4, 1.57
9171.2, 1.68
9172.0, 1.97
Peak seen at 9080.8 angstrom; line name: [N II] 6583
